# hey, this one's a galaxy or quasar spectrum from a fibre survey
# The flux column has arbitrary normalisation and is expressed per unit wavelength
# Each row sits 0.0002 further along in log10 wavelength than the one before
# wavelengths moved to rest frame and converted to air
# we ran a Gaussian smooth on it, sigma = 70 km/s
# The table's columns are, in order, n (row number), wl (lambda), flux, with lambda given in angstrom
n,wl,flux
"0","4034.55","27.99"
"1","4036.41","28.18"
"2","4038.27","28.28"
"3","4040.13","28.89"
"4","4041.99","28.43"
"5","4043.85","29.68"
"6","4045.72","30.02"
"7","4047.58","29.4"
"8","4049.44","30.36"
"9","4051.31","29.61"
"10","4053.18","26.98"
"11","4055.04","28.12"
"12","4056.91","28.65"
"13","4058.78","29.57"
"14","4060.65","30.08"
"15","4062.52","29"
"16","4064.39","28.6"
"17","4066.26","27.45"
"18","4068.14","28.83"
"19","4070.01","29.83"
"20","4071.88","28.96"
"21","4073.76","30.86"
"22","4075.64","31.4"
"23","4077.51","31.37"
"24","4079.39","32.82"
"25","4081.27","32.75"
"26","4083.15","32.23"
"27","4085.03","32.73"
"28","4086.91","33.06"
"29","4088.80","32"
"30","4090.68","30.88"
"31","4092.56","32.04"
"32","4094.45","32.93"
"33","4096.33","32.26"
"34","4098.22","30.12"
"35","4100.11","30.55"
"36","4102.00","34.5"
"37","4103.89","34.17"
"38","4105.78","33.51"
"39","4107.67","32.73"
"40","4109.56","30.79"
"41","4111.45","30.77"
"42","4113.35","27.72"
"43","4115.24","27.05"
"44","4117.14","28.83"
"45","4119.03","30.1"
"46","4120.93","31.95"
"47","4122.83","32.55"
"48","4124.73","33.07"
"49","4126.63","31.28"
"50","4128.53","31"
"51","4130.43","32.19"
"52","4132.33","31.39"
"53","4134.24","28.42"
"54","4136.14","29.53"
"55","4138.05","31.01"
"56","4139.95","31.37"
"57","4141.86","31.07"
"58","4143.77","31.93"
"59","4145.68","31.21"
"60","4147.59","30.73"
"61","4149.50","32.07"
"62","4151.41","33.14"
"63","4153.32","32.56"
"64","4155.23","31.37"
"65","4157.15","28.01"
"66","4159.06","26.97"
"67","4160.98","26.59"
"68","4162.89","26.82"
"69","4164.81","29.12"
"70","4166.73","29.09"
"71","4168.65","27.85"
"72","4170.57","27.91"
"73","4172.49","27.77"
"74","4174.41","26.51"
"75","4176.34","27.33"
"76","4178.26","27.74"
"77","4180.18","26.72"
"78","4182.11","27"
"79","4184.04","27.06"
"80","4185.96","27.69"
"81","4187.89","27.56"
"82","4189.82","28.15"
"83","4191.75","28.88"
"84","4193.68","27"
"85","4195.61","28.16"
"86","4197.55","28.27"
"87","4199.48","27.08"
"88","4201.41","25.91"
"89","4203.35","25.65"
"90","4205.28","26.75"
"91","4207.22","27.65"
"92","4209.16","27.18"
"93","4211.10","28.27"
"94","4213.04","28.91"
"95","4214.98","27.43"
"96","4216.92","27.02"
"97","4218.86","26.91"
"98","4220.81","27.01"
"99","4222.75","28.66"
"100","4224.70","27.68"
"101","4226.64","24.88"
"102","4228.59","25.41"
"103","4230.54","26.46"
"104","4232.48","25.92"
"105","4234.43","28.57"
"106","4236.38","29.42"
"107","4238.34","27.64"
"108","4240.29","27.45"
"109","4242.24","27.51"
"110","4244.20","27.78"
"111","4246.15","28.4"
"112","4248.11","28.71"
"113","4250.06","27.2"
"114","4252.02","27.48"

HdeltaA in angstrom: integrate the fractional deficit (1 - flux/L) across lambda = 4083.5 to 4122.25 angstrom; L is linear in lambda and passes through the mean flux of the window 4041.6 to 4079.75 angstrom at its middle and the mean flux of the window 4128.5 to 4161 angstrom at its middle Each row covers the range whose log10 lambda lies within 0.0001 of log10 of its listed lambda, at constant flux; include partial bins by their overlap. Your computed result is -1.8 angstrom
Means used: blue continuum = 29.5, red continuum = 30.7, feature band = 31.5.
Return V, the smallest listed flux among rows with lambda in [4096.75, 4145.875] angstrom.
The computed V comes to 27.05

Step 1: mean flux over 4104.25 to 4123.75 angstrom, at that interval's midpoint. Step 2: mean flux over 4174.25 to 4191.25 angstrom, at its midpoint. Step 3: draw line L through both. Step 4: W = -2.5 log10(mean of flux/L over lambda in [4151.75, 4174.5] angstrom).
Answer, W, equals -0.01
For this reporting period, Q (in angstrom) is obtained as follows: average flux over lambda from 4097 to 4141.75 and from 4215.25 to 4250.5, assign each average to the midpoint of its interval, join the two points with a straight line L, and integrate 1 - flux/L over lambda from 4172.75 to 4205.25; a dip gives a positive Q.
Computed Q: 1.7 angstrom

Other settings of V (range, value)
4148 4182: 26.51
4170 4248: 24.88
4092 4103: 30.12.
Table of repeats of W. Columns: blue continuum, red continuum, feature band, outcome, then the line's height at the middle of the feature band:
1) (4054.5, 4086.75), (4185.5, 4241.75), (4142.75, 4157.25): -0.10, 28.7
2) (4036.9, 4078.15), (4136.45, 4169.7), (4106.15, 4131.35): -0.04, 29.8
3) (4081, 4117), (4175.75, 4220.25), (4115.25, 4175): -0.01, 29.7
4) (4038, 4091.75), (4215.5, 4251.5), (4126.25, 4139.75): -0.06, 29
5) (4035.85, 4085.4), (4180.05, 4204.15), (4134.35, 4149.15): -0.10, 28.3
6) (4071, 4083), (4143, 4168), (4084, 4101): -0.02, 31.1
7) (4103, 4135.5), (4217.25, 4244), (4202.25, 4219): 0.02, 27.9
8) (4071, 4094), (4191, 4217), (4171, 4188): 0.04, 28.3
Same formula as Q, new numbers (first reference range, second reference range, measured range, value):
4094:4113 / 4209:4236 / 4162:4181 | 1.0 angstrom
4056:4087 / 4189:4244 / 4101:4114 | -1.1 angstrom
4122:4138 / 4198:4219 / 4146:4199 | 1.0 angstrom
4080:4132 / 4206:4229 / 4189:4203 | 0.3 angstrom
